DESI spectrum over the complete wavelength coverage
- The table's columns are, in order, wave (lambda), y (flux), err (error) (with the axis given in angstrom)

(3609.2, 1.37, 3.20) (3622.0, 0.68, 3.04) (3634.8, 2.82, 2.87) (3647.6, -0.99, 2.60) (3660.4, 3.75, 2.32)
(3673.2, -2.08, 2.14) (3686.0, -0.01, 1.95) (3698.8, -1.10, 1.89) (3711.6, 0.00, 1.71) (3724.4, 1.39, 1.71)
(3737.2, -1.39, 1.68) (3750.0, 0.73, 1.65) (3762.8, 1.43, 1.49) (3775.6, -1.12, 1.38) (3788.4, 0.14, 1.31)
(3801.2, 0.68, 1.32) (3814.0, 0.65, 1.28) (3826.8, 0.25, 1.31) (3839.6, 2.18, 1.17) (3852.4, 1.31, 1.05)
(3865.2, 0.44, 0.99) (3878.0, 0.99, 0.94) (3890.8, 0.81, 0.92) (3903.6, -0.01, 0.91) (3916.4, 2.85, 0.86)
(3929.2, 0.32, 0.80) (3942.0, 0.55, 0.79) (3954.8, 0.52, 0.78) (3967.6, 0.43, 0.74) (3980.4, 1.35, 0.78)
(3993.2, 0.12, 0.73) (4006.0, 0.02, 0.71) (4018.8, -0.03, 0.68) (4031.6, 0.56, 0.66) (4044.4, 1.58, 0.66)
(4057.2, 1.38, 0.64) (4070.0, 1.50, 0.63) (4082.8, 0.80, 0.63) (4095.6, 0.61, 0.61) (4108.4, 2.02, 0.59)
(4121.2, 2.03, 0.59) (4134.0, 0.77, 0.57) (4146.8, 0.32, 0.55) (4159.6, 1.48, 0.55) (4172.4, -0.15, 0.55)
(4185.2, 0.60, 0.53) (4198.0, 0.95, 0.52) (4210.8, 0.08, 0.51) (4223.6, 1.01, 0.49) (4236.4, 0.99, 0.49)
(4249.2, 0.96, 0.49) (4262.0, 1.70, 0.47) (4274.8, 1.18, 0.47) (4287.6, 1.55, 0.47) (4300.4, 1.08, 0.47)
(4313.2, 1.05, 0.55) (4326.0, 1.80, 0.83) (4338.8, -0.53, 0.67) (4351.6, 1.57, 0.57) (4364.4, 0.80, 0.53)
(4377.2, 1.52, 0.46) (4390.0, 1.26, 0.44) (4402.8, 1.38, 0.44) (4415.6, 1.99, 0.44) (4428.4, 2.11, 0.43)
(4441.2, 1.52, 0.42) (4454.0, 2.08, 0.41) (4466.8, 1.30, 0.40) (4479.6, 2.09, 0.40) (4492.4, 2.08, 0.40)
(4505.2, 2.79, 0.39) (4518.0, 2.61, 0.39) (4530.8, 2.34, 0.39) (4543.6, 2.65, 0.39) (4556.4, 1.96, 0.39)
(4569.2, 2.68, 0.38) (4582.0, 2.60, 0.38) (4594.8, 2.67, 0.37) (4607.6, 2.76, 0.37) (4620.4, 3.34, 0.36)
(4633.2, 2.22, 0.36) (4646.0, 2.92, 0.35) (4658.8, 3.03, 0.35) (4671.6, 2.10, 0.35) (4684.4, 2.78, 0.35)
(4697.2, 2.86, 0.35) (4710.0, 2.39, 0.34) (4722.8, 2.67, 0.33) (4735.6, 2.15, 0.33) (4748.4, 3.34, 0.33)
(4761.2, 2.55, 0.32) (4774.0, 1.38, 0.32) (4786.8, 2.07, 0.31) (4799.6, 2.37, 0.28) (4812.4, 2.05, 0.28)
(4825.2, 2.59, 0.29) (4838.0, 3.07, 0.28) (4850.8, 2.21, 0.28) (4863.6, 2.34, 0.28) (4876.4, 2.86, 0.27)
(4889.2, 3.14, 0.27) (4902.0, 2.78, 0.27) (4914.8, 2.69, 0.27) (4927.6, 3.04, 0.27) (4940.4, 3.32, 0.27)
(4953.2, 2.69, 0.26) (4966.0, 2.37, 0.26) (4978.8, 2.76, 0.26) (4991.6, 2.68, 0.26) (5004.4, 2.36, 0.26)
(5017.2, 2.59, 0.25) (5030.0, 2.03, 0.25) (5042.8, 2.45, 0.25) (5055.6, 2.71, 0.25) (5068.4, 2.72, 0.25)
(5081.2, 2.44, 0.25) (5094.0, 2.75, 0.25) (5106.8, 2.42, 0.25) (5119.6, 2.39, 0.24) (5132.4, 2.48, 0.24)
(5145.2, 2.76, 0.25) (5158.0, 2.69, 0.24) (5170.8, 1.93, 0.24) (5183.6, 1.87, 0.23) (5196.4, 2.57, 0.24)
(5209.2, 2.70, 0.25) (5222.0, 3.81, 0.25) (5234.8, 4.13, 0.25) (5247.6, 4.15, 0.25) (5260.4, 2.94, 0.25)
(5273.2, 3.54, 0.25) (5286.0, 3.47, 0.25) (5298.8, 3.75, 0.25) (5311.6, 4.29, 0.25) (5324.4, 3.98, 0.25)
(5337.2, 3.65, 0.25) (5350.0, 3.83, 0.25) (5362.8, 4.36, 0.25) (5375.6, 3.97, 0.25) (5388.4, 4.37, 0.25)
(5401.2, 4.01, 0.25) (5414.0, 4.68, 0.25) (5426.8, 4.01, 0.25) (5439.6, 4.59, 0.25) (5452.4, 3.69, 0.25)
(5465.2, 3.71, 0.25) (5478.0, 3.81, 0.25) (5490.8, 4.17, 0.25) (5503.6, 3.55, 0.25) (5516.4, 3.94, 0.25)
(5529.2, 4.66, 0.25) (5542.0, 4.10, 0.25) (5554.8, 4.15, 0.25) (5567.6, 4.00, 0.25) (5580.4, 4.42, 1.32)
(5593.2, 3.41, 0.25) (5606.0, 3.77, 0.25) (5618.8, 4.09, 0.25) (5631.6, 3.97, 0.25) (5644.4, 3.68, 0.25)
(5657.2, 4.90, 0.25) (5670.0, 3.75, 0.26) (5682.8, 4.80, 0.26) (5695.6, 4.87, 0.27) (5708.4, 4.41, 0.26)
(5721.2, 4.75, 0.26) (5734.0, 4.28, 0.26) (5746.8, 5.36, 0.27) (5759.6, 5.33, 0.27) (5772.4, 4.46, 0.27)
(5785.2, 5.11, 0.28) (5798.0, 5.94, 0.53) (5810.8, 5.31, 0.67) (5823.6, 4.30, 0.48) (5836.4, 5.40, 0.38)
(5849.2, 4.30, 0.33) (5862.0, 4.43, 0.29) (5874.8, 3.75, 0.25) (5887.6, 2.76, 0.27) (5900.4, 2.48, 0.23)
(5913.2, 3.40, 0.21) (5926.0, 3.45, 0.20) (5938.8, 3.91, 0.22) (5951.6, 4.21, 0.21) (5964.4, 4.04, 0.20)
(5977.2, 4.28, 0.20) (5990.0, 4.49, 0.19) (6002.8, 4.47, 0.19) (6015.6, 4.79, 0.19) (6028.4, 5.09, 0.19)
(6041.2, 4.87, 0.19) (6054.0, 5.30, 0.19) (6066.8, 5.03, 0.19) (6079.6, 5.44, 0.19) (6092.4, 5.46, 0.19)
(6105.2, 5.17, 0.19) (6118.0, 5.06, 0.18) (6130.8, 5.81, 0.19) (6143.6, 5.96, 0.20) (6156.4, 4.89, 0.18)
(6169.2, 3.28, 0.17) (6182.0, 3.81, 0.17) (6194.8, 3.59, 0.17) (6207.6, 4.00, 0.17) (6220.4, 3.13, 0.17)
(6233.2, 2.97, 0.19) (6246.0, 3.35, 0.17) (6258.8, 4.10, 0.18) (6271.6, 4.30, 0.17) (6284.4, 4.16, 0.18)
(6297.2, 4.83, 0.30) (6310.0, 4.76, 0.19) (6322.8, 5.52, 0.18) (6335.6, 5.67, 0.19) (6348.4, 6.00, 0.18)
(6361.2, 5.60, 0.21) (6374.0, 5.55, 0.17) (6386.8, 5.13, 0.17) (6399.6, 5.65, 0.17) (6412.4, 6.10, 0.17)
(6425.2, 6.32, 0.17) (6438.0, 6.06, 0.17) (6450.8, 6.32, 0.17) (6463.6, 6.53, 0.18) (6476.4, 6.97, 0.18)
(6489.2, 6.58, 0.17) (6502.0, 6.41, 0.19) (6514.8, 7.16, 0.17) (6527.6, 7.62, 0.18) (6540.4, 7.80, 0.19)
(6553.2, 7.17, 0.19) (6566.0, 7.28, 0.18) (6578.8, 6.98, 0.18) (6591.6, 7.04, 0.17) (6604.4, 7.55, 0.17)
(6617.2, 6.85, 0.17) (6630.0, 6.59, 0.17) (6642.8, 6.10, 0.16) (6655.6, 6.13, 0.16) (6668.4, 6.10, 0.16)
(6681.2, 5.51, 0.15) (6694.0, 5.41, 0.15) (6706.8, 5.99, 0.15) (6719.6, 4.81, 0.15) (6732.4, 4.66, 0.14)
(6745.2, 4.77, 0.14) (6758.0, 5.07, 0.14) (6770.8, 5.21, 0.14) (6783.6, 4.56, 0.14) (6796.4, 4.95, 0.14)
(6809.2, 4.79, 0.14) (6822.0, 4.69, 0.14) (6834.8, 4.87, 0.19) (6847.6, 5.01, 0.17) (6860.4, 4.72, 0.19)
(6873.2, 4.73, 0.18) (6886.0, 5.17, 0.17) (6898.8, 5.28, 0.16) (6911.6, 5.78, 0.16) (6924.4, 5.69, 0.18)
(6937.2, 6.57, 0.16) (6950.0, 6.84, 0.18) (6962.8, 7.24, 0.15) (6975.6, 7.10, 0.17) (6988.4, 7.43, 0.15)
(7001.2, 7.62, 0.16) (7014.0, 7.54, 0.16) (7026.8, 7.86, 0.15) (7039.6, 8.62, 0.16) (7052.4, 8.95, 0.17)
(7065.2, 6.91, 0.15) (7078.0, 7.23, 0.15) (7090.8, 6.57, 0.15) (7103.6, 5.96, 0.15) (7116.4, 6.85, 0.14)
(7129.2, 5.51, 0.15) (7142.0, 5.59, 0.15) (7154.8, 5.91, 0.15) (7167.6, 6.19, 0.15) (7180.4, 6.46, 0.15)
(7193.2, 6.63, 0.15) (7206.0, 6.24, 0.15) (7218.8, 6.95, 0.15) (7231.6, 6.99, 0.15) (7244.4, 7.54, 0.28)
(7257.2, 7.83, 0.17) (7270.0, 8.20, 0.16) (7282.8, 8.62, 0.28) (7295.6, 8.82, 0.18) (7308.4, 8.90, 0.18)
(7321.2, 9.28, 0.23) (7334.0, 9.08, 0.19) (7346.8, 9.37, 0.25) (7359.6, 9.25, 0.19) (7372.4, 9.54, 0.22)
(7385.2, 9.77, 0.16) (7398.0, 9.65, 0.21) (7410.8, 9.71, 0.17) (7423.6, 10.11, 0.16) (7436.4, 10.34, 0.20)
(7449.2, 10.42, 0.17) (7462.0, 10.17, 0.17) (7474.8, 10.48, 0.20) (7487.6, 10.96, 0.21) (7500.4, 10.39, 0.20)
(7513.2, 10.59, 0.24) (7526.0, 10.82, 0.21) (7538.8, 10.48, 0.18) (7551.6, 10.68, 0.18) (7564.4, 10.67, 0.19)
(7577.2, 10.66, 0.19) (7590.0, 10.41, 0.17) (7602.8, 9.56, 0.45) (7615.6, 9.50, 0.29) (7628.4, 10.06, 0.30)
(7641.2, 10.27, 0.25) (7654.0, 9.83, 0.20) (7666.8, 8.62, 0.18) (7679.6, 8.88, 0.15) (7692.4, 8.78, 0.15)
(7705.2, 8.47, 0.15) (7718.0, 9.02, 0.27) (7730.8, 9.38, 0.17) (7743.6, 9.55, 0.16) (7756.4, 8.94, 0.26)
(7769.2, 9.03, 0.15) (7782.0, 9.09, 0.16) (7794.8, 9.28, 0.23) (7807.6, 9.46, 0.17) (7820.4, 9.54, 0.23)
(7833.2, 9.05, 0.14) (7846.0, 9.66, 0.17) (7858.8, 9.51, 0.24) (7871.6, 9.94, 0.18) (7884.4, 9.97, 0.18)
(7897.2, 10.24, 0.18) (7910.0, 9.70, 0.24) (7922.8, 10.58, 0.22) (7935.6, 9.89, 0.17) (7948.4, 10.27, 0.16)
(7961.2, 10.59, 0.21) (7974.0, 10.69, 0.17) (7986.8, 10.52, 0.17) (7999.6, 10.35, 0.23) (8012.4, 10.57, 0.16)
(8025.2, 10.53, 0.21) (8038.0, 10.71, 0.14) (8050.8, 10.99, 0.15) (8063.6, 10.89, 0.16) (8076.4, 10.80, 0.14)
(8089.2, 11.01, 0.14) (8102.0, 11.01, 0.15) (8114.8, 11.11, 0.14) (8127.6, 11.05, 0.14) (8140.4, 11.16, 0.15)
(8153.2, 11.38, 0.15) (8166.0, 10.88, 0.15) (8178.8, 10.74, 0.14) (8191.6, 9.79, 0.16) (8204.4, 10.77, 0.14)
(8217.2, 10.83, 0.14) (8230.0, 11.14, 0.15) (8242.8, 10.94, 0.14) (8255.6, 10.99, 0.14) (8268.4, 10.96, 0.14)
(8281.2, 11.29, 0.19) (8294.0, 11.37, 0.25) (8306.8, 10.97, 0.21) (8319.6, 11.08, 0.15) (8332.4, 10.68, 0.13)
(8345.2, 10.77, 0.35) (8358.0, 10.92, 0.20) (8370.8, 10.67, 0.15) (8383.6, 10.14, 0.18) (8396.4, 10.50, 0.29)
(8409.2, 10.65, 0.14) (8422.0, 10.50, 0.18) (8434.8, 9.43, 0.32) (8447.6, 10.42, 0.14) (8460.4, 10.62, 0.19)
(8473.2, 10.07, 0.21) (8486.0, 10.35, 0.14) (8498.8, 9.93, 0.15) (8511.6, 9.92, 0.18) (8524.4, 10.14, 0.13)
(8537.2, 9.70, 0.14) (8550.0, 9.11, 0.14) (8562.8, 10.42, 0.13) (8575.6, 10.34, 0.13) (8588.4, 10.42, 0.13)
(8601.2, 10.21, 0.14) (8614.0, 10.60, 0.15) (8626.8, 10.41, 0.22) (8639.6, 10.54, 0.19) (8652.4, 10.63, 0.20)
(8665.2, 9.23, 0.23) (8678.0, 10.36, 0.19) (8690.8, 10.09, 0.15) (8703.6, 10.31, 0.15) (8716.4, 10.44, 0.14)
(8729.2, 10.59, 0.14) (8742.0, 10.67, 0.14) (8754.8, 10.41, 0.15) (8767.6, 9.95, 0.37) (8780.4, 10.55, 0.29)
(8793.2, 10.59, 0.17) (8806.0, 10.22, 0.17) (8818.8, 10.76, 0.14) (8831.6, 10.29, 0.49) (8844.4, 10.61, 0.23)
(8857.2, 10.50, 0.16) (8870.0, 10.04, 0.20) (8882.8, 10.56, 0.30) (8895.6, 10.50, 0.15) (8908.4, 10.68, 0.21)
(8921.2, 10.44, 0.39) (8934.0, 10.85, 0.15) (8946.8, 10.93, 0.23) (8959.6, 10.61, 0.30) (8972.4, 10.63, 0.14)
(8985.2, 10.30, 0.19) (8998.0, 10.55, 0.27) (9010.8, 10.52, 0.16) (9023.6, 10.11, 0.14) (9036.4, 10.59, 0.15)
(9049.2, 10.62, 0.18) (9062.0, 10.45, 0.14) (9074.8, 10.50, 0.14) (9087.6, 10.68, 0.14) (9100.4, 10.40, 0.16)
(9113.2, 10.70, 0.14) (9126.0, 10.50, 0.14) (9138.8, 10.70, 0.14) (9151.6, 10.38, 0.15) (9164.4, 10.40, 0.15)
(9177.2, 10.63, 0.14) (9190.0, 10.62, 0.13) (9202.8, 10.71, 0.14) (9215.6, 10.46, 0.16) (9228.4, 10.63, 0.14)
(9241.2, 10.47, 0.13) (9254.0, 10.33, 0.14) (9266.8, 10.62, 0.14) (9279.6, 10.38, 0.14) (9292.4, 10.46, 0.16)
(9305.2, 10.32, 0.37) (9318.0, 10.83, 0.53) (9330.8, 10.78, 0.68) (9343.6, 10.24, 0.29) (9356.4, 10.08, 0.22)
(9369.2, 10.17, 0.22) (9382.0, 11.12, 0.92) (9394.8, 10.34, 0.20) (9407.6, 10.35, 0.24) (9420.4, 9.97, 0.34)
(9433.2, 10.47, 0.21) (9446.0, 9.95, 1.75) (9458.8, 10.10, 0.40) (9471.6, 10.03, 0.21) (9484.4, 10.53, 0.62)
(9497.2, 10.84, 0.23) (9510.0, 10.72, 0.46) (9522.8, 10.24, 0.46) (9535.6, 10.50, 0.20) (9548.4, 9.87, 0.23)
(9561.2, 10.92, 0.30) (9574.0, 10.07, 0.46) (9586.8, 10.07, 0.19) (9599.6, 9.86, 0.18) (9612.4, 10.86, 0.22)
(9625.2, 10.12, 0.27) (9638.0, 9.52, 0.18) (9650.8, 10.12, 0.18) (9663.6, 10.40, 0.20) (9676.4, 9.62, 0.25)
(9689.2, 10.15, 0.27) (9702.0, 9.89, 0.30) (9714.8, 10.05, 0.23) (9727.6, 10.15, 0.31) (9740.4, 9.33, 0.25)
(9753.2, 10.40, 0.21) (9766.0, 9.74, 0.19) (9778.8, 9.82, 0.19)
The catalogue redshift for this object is 0.00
